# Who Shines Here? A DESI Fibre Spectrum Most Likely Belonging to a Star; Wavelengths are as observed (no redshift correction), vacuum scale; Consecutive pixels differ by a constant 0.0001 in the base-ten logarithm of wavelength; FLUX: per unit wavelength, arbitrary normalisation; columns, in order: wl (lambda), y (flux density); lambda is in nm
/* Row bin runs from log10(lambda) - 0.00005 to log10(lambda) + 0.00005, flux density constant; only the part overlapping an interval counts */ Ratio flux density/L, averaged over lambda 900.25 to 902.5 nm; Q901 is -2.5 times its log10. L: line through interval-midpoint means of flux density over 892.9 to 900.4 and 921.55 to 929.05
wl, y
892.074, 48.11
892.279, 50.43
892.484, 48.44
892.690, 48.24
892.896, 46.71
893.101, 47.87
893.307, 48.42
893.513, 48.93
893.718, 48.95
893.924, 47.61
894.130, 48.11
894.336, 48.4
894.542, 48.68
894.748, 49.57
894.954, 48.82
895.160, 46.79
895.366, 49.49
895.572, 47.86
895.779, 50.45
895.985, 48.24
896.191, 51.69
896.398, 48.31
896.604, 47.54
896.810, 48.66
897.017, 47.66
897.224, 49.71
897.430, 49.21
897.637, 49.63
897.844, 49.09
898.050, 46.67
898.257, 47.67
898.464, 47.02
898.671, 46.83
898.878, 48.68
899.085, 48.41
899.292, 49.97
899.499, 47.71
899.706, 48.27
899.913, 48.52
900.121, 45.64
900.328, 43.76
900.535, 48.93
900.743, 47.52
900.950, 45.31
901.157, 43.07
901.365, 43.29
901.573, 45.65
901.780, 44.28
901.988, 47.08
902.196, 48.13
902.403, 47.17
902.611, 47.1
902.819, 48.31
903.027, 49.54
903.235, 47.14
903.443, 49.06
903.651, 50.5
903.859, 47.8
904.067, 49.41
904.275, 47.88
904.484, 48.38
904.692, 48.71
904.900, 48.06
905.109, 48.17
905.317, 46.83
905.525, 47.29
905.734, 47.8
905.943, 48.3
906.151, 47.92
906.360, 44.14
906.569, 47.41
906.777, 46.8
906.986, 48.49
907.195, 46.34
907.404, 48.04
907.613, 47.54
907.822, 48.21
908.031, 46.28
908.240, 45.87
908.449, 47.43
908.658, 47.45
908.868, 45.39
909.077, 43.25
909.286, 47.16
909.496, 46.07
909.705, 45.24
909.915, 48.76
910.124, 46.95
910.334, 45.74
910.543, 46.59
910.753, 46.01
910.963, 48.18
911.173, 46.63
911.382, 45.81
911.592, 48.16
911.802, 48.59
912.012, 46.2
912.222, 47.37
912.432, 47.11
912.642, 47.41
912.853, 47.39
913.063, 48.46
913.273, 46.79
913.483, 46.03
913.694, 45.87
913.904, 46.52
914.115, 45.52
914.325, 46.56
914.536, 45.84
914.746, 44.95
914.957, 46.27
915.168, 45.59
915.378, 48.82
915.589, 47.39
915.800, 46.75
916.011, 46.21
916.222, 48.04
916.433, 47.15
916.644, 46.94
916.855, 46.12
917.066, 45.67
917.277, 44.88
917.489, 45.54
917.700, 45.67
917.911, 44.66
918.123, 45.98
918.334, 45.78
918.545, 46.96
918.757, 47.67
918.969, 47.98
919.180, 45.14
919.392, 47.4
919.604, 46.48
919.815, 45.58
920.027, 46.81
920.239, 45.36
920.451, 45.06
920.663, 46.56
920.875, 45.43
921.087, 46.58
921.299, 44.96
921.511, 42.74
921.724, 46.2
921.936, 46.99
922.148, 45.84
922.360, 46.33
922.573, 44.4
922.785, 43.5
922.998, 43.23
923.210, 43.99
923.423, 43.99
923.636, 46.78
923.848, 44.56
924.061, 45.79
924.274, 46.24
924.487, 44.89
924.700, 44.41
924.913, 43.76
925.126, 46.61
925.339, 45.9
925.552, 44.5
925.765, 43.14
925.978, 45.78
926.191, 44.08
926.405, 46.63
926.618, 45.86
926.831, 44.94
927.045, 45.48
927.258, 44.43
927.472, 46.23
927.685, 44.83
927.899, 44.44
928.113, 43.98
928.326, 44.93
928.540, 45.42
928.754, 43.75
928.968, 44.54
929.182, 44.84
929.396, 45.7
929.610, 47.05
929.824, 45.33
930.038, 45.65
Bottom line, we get 0.04 mag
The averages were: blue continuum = 48.3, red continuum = 45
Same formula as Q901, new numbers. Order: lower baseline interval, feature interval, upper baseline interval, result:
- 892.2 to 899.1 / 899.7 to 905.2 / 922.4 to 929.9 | 0.010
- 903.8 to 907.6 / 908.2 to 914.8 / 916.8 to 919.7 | 0.007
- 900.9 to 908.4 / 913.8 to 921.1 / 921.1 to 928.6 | -0.010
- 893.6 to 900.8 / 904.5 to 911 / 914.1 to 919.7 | 0.006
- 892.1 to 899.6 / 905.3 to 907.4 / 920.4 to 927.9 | 0.002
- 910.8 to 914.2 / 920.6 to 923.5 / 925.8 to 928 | 0.018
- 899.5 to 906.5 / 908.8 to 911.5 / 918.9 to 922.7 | 0.008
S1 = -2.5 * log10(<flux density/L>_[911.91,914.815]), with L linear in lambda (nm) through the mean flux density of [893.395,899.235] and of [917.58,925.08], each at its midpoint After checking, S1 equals 0.00 mag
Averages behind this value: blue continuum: 48.5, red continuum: 45.5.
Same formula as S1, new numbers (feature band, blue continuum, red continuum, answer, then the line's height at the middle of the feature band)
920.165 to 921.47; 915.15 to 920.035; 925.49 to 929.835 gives 0.01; 46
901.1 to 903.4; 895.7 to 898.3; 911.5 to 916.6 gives 0.04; 48.2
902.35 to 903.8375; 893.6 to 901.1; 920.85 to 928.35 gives -0.02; 47.5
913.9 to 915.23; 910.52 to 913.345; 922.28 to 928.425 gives 0.02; 46.8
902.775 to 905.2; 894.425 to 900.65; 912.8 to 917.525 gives -0.02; 47.6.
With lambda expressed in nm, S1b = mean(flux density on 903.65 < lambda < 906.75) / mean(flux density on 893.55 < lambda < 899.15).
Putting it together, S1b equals 0.99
